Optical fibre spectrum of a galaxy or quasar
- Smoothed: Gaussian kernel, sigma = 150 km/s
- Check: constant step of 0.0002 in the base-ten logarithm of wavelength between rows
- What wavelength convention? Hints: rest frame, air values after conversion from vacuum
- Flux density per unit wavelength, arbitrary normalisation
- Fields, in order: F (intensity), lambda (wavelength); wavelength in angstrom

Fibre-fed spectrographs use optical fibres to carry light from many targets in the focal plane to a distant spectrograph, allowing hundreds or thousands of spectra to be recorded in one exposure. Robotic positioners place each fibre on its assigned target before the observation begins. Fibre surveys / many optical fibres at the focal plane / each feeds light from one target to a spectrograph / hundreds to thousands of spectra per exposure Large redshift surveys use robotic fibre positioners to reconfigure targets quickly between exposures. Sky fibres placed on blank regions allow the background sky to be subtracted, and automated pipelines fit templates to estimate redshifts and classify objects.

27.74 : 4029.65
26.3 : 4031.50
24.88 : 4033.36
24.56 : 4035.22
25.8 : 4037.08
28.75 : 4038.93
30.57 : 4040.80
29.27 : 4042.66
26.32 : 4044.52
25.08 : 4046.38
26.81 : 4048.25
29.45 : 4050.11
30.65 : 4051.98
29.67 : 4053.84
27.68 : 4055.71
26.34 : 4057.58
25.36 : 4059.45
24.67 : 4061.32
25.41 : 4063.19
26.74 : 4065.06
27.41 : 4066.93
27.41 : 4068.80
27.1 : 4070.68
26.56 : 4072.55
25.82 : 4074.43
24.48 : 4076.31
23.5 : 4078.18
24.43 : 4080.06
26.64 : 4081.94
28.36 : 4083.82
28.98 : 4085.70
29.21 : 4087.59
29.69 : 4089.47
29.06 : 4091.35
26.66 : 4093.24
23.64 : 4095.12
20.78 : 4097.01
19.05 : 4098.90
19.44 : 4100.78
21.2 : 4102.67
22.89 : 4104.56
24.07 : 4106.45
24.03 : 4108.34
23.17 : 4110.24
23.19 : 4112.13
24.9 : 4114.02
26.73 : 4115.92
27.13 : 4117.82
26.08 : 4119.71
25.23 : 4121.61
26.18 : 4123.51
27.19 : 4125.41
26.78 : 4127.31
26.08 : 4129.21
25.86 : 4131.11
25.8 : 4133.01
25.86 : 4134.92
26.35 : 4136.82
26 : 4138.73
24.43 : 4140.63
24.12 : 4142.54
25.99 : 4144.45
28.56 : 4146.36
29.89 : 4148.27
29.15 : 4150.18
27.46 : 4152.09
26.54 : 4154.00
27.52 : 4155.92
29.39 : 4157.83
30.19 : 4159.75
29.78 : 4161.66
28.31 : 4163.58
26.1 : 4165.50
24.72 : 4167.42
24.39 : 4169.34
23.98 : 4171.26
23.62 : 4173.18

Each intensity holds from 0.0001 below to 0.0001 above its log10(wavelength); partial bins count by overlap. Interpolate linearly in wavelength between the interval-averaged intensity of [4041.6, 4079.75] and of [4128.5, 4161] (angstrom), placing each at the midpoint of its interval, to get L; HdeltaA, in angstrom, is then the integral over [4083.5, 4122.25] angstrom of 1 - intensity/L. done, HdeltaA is 2.9 angstrom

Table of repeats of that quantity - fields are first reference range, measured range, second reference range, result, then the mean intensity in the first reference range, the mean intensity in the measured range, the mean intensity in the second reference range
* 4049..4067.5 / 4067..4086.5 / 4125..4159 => 0.6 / 27.3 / 26.4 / 26.8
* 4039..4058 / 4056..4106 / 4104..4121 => 2.0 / 28.2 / 25.4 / 24.7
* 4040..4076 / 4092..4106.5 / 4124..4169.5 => 2.6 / 27.2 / 22.2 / 27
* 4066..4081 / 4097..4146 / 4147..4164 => 5.1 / 25.8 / 24.7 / 28.7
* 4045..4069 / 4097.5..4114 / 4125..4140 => 2.6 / 27.1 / 22.3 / 26.2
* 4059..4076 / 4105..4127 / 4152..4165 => 1.7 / 26.2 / 25.2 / 28.4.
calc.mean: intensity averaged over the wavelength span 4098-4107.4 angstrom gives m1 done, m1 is 21.4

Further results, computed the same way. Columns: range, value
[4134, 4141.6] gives 25.7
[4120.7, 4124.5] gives 25.7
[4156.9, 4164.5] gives 29.4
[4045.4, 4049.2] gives 26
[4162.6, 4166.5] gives 27.1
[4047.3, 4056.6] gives 28.8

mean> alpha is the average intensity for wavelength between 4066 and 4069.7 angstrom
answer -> 27.4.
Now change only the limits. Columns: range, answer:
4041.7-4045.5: 27.8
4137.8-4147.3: 25.8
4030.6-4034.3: 25.5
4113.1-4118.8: 26.2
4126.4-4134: 26.1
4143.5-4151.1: 28.4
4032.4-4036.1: 24.7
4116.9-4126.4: 26.4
